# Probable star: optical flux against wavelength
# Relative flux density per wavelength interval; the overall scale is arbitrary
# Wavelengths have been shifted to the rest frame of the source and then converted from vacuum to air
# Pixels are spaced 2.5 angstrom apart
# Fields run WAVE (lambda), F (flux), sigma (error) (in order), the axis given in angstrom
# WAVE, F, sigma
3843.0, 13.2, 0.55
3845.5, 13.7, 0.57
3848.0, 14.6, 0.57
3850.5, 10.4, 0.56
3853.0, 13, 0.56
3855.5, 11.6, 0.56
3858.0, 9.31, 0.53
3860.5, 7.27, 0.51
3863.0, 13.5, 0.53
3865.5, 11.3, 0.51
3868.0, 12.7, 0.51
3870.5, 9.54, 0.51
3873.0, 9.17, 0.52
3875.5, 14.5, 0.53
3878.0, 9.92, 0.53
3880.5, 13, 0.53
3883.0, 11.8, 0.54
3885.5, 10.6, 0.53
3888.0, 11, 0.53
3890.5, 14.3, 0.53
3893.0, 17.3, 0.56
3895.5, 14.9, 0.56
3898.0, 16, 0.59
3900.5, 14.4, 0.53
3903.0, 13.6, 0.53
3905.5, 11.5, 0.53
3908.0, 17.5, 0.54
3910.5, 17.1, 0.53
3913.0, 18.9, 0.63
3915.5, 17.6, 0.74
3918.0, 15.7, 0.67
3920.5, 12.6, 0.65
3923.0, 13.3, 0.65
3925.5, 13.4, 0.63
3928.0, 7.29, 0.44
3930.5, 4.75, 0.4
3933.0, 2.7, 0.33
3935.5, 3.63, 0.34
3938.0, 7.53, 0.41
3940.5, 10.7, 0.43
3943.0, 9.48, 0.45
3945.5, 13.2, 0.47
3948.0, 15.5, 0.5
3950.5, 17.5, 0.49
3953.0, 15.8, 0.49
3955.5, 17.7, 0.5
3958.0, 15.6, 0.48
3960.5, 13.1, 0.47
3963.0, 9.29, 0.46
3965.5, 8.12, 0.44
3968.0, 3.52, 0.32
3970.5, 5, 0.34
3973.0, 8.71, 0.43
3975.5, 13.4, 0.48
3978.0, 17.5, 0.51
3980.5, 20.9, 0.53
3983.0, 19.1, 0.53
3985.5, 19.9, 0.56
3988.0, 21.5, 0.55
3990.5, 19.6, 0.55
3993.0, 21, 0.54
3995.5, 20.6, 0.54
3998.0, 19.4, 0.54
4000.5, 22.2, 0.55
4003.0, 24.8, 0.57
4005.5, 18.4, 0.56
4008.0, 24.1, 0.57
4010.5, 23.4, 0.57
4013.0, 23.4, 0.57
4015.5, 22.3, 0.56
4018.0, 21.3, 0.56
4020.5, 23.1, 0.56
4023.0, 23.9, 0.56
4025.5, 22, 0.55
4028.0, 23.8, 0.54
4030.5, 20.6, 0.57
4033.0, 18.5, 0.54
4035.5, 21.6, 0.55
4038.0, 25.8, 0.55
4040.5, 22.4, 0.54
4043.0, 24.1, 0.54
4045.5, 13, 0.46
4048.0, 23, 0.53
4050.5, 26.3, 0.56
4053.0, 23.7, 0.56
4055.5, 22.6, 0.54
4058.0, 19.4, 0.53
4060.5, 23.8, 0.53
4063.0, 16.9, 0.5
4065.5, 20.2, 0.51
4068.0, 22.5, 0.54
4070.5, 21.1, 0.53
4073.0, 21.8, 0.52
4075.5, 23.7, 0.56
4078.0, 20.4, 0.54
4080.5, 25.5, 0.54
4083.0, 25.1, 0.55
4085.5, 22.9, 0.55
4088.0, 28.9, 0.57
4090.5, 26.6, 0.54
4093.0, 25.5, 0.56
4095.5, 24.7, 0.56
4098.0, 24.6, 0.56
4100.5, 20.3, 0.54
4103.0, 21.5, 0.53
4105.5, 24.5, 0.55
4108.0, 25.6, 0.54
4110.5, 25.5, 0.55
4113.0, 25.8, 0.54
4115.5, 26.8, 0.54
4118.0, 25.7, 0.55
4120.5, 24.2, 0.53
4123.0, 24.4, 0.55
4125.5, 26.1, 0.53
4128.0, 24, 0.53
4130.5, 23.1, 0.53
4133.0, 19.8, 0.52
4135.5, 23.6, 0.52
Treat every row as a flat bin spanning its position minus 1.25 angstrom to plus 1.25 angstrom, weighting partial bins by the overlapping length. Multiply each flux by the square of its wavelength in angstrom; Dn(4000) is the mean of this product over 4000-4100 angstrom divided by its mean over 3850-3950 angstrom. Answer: 2.0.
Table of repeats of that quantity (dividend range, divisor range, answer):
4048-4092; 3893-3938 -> 1.98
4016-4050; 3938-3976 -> 1.96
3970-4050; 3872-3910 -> 1.62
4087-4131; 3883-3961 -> 2.10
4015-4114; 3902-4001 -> 1.75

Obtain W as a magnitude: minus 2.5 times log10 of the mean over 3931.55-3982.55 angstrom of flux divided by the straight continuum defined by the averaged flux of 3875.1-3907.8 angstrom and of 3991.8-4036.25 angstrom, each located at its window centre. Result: 0.49 mag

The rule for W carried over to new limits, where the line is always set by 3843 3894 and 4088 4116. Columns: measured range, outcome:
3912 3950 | 0.34 mag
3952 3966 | 0.24 mag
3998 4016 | -0.15 mag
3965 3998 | 0.17 mag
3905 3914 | -0.17 mag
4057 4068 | 0.11 mag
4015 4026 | -0.11 mag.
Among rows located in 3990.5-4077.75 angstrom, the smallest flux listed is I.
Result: 13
